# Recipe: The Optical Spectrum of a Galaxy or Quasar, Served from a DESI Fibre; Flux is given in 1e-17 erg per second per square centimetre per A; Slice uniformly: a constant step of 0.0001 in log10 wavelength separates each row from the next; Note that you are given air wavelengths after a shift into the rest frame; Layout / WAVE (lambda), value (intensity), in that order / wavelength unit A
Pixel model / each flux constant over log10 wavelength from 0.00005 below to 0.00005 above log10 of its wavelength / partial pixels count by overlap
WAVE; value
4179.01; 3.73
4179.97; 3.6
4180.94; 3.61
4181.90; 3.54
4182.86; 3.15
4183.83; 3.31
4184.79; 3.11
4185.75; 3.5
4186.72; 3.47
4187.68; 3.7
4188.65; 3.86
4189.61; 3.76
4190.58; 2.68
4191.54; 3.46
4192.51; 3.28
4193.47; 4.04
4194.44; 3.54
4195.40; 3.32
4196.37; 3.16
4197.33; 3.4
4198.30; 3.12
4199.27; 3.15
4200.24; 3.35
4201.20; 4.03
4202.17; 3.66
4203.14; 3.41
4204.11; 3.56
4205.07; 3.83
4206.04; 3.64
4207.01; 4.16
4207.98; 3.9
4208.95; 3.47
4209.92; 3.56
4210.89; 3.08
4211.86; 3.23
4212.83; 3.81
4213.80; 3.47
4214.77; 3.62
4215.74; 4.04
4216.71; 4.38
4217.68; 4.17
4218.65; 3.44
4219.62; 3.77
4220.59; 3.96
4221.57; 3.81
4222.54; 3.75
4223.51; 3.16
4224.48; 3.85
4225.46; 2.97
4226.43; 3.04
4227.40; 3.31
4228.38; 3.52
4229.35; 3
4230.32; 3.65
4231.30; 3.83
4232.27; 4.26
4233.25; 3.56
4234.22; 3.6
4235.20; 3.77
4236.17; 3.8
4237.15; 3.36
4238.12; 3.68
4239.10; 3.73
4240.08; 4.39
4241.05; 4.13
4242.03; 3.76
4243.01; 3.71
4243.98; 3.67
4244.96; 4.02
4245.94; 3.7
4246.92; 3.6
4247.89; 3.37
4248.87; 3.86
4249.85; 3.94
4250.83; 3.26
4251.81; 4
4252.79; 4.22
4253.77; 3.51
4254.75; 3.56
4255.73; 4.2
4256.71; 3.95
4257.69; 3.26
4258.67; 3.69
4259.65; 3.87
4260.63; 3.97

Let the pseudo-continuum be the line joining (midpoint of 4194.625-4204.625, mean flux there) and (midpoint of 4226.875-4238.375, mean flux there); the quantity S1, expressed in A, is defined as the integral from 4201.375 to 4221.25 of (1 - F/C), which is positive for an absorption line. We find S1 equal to -1.3 A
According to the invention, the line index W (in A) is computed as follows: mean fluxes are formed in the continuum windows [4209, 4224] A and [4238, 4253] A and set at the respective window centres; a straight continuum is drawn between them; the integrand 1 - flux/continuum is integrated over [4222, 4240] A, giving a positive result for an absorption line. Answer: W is 0.9 A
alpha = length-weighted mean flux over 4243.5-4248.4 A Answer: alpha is 3.67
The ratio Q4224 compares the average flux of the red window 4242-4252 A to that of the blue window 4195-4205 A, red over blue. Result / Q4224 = 1.08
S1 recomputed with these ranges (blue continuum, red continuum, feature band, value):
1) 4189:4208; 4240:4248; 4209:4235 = 0.42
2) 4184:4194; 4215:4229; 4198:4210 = -0.18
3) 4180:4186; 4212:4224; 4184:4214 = 0.44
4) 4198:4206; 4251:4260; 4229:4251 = -0.14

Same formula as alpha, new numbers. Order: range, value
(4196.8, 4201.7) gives 3.41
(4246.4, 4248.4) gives 3.5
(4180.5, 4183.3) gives 3.44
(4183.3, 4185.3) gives 3.21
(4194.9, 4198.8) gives 3.25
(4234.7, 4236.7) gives 3.77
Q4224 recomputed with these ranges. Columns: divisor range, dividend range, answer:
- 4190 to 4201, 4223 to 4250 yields 1.09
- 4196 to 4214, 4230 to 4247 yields 1.08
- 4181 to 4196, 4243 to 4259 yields 1.08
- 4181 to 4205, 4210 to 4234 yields 1.05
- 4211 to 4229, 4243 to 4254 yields 1.04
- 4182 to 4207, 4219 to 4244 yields 1.05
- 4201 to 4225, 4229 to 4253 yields 1.01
